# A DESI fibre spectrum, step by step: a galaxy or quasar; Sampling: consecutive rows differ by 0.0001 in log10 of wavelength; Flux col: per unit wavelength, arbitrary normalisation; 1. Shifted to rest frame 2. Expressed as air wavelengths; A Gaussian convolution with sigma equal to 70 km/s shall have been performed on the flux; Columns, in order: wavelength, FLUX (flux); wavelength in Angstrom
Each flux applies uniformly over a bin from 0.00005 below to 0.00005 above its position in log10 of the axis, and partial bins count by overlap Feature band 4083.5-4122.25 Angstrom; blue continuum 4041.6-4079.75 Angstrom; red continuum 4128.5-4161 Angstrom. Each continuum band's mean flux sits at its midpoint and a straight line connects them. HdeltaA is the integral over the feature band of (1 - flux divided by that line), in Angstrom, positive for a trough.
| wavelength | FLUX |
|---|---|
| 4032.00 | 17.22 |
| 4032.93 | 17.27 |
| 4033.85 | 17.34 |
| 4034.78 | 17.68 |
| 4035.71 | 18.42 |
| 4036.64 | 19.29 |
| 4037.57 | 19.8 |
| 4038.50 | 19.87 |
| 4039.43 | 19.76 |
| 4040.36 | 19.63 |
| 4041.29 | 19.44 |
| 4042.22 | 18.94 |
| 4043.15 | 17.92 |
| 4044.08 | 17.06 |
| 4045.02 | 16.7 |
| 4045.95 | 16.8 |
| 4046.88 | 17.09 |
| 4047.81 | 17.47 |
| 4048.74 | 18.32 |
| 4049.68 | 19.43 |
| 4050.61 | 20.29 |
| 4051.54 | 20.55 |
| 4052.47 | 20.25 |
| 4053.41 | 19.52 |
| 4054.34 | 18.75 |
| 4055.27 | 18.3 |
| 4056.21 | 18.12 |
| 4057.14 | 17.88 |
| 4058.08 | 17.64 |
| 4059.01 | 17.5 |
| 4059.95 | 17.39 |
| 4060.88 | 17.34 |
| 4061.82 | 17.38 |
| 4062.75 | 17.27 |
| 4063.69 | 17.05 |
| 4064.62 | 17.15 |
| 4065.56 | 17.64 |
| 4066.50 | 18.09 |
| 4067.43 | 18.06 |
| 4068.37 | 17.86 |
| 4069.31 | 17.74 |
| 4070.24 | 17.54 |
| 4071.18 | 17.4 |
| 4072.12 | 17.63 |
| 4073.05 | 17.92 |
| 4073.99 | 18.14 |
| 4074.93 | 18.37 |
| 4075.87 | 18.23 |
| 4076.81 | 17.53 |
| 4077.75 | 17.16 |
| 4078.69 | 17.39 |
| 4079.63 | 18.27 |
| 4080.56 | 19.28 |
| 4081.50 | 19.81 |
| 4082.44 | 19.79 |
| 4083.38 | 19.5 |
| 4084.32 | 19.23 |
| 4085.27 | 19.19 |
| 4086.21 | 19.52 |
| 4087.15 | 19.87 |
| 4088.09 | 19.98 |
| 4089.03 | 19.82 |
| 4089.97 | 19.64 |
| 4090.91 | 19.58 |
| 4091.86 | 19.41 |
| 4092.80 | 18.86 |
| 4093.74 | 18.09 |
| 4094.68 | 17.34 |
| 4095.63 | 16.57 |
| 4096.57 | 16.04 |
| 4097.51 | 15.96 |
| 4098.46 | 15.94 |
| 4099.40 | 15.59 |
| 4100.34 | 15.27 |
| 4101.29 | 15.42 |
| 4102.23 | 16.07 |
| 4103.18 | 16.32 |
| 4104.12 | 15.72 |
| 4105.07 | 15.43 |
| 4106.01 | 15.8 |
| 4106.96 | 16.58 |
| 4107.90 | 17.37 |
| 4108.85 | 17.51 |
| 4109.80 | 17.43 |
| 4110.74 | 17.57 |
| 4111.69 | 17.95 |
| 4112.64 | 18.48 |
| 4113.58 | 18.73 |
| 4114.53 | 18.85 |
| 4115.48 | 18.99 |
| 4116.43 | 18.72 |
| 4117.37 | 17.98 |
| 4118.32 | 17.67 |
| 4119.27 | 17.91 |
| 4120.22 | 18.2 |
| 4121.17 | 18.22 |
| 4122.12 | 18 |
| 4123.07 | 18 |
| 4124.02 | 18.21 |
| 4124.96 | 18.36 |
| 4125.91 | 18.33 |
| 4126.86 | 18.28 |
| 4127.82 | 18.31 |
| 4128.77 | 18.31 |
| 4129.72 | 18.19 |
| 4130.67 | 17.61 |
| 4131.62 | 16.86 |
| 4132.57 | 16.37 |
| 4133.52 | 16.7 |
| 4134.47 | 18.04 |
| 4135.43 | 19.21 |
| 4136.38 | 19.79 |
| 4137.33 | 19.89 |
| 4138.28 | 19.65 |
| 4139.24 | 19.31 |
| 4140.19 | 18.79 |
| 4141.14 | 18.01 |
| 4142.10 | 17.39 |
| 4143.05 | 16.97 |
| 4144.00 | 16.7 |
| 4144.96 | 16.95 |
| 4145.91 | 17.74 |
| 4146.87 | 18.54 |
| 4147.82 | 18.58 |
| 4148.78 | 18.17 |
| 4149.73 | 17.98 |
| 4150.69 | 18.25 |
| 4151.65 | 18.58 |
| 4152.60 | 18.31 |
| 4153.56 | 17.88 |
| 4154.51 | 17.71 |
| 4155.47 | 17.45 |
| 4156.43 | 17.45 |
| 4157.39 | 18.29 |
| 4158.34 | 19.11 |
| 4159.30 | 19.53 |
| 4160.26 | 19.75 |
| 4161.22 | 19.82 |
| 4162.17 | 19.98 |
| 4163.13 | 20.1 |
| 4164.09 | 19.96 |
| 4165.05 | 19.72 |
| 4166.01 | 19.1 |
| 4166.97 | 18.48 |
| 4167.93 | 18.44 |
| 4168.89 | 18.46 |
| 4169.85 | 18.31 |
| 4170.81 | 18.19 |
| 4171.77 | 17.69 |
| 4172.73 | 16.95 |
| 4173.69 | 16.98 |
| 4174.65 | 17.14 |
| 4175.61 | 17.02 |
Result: 0.7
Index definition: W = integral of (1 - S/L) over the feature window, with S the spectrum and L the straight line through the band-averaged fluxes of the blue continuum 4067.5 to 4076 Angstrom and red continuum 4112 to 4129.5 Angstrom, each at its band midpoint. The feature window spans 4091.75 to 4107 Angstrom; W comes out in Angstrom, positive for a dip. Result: 1.4 Angstrom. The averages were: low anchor 17.9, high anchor 18.3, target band 16.4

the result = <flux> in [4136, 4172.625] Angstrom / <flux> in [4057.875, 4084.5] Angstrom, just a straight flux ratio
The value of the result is 1.0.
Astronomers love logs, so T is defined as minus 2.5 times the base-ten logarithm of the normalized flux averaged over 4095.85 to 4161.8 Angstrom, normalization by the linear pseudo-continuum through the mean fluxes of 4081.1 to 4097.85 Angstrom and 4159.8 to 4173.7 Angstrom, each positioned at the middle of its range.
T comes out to 0.06 mag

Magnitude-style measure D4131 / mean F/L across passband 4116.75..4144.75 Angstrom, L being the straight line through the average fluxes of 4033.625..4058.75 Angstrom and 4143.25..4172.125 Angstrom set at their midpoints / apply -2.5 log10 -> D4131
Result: 0.025 mag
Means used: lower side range 18.6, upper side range 18.5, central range 18.1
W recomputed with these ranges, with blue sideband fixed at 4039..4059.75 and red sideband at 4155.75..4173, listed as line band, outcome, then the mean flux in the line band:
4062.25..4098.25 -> 0.67 Angstrom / 18.2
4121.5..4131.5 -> 0.33 Angstrom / 18.1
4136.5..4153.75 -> 0.51 Angstrom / 18.2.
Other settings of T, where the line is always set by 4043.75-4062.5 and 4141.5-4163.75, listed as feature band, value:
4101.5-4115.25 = 0.07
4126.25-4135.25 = 0.04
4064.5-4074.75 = 0.03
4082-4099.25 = -0.02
